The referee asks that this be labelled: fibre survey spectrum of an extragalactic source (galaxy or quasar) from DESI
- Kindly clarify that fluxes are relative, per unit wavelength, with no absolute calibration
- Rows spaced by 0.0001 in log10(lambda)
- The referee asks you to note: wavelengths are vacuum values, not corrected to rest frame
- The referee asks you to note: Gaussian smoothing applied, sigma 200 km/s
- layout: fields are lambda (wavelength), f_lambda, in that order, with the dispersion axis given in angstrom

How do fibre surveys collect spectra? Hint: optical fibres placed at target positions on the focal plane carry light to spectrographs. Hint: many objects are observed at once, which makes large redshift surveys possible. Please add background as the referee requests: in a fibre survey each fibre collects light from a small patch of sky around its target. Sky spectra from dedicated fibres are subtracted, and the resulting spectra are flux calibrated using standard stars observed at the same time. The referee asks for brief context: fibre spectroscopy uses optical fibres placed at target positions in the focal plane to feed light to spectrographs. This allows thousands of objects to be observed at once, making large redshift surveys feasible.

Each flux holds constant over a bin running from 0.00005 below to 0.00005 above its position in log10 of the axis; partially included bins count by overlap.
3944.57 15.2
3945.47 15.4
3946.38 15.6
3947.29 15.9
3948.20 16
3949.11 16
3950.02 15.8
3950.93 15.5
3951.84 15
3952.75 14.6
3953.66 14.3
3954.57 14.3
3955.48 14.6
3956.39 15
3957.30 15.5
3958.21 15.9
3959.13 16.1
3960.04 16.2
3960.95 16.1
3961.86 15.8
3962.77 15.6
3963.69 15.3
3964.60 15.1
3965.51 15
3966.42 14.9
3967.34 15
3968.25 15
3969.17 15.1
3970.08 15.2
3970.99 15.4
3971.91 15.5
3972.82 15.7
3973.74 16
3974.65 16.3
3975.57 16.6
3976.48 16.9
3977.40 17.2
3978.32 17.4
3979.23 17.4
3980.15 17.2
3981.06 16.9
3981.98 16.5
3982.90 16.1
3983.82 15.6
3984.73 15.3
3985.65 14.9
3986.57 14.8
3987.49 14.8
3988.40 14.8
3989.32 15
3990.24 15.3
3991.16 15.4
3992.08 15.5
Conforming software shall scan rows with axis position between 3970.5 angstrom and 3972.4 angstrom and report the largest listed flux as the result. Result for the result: 15.5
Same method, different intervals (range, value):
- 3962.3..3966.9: 15.6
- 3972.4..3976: 16.6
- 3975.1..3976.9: 16.9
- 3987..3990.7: 15.3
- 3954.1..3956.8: 15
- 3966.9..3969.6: 15.1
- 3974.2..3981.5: 17.4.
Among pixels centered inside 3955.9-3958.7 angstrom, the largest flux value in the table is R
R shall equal 15.9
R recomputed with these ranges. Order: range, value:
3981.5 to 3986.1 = 16.5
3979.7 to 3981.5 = 17.2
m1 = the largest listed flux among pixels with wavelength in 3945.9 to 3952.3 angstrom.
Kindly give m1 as 16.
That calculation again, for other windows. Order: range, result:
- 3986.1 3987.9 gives 14.8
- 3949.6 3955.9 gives 15.8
